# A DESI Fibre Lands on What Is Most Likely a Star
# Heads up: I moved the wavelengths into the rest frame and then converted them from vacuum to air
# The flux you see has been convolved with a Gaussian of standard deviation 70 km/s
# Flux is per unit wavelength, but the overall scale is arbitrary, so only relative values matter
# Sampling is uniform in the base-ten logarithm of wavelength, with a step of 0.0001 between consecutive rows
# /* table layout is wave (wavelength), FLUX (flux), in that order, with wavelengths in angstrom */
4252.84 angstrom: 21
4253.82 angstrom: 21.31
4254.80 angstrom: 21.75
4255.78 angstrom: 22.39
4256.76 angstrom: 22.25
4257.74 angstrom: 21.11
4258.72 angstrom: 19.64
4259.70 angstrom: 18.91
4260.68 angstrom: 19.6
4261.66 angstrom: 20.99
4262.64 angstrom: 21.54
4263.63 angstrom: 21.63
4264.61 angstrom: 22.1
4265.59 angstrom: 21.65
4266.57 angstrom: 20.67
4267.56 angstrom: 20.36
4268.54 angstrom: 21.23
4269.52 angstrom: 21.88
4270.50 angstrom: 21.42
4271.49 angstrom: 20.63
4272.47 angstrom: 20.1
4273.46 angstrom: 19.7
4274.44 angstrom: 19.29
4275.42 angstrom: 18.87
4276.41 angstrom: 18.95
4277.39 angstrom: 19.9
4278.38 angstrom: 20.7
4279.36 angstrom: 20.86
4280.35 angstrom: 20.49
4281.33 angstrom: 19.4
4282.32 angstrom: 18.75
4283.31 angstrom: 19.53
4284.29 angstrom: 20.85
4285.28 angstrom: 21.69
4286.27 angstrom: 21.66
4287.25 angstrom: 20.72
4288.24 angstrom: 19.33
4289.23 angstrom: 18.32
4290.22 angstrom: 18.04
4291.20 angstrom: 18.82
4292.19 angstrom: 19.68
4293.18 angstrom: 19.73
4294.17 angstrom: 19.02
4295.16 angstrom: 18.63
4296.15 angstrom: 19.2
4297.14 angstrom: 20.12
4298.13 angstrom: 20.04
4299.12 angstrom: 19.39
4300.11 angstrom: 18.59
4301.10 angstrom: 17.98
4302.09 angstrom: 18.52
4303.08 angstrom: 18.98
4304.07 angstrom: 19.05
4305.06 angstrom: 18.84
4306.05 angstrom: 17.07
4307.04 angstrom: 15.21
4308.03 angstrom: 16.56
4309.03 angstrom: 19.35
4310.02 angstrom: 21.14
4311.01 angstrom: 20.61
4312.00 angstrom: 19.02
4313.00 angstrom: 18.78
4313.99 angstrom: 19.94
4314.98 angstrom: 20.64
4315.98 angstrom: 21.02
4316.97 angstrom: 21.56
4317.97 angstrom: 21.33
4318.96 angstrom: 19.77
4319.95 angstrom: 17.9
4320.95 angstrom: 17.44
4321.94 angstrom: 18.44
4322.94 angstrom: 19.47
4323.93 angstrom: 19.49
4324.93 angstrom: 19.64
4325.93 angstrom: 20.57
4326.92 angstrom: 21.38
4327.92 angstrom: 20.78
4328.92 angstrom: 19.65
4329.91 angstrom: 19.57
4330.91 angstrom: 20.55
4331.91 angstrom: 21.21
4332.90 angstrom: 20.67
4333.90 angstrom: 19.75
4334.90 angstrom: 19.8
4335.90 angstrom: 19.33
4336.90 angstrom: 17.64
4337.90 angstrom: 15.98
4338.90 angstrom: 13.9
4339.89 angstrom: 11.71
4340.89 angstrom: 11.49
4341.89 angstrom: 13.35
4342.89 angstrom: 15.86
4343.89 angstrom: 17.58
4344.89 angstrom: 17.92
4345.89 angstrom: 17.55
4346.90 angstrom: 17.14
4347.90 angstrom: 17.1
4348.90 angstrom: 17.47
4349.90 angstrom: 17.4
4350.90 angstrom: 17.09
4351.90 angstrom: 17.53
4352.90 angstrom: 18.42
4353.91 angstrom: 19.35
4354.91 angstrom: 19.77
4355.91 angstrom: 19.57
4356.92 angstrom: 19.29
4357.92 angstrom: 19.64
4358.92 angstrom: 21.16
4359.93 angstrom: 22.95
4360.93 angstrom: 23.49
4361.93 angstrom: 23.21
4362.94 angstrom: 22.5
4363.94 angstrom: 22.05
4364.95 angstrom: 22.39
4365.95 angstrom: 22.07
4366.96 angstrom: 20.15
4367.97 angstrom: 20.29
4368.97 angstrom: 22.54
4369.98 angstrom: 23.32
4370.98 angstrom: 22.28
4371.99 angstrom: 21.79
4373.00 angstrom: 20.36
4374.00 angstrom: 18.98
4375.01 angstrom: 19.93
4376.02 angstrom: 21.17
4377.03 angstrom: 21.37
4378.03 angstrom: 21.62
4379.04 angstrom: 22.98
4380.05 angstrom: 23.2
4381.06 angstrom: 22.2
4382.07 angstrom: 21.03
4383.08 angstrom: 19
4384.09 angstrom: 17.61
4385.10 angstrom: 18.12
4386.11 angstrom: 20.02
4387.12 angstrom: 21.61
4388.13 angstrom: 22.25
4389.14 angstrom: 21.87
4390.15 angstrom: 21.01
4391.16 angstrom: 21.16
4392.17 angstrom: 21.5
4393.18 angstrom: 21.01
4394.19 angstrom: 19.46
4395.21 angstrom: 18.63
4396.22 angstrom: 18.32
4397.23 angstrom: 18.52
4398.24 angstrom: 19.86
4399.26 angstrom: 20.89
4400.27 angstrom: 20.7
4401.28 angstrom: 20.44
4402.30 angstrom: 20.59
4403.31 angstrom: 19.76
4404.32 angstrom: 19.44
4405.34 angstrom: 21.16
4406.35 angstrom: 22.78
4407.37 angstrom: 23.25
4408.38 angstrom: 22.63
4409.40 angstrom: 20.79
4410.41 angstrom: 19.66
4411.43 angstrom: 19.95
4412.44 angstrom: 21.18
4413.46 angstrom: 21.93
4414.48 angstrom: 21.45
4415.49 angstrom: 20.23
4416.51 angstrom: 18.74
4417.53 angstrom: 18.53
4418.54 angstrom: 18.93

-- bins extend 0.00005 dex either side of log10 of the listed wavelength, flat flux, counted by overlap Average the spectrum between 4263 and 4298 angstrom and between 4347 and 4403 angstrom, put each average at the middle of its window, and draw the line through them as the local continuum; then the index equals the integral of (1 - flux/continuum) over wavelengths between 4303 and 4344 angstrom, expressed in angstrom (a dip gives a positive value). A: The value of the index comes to 3.4 angstrom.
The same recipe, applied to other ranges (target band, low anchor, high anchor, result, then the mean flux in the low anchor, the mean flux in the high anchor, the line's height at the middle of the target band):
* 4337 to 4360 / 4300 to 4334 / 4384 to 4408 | 3.0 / 19.5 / 20.5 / 19.9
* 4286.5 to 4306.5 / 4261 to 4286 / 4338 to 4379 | 1.2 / 20.5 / 19.3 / 20.2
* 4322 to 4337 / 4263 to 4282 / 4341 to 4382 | 0.2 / 20.5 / 20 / 20.2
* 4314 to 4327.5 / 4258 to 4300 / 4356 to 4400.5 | 0.4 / 20.1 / 21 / 20.5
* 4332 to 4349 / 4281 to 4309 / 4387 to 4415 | 2.6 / 19.1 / 20.8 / 19.8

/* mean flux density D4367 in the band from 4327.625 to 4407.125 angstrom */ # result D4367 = 19.8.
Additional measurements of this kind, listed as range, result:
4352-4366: 21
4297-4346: 18.6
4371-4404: 20.5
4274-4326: 19.4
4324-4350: 17.9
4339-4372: 19.2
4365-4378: 21.3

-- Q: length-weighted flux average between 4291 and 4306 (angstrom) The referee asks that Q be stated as 19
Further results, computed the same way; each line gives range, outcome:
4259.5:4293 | 20.2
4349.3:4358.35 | 18.7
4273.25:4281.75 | 19.8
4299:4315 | 18.7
